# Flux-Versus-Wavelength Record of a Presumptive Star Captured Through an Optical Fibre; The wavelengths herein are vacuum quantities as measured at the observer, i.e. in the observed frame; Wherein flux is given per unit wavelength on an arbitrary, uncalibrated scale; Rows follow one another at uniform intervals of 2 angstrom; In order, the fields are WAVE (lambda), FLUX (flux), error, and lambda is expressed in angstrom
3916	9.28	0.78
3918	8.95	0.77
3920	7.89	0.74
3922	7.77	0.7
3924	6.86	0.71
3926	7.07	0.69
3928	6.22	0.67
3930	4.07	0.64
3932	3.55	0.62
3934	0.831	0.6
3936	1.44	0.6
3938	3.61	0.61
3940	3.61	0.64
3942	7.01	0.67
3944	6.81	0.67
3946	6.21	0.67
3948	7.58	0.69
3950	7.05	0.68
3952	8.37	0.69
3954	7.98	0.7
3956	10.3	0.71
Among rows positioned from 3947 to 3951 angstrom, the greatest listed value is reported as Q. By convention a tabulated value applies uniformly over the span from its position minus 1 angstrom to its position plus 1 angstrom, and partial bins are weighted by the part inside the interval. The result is 7.58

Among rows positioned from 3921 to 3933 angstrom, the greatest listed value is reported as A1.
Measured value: 7.77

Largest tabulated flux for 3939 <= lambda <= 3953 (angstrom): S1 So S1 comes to 8.37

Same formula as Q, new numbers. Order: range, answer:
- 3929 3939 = 4.07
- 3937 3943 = 7.01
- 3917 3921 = 8.95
